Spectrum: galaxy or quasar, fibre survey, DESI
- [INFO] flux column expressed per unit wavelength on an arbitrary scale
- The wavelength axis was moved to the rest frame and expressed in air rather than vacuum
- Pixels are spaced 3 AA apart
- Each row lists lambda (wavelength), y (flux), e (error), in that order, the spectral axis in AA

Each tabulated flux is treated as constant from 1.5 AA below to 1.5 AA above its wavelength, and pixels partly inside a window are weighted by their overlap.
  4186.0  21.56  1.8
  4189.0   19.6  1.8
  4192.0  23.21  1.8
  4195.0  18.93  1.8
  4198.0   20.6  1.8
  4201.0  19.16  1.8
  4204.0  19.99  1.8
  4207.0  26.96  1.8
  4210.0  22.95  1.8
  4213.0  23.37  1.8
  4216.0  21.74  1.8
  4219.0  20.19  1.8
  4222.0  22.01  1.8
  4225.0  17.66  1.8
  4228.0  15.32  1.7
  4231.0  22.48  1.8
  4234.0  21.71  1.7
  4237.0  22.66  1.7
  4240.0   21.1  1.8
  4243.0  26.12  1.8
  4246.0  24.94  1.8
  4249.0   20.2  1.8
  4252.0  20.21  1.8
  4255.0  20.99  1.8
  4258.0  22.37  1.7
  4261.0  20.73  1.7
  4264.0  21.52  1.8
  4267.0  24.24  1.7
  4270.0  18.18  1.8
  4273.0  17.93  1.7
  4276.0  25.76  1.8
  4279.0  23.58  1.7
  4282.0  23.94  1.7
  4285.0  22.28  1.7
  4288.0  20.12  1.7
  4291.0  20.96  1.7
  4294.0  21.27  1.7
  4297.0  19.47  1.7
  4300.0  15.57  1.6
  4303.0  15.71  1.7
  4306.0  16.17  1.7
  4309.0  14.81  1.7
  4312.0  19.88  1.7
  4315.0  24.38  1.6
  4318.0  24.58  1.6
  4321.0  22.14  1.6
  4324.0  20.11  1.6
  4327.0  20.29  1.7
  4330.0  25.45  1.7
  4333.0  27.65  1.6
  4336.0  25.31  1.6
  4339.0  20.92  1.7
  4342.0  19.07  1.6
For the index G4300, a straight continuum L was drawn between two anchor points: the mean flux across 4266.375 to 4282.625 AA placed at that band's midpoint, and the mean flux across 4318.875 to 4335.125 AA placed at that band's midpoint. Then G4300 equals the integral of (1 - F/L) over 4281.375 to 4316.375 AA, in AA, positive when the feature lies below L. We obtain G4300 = 4.9 AA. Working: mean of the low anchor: 22.1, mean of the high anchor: 23.3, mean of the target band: 19.4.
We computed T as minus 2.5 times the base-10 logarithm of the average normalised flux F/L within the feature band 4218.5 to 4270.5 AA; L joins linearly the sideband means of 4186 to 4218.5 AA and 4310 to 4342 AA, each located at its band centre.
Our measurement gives 0.03 mag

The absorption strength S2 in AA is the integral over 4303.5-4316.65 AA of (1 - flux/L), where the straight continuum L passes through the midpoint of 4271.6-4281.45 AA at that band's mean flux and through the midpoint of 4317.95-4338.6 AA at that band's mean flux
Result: 2.6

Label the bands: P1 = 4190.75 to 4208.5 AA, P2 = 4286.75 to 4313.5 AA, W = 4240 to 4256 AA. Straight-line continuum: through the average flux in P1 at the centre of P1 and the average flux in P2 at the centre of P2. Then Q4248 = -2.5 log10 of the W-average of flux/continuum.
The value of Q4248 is -0.129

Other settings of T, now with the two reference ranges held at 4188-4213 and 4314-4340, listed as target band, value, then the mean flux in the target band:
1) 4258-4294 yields 0.046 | 21.8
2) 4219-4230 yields 0.169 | 18.8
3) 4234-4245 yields -0.048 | 23.2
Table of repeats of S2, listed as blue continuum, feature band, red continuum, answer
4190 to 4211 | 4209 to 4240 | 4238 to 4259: 1.36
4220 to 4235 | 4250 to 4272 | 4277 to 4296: -0.01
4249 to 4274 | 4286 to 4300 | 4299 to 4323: -0.13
